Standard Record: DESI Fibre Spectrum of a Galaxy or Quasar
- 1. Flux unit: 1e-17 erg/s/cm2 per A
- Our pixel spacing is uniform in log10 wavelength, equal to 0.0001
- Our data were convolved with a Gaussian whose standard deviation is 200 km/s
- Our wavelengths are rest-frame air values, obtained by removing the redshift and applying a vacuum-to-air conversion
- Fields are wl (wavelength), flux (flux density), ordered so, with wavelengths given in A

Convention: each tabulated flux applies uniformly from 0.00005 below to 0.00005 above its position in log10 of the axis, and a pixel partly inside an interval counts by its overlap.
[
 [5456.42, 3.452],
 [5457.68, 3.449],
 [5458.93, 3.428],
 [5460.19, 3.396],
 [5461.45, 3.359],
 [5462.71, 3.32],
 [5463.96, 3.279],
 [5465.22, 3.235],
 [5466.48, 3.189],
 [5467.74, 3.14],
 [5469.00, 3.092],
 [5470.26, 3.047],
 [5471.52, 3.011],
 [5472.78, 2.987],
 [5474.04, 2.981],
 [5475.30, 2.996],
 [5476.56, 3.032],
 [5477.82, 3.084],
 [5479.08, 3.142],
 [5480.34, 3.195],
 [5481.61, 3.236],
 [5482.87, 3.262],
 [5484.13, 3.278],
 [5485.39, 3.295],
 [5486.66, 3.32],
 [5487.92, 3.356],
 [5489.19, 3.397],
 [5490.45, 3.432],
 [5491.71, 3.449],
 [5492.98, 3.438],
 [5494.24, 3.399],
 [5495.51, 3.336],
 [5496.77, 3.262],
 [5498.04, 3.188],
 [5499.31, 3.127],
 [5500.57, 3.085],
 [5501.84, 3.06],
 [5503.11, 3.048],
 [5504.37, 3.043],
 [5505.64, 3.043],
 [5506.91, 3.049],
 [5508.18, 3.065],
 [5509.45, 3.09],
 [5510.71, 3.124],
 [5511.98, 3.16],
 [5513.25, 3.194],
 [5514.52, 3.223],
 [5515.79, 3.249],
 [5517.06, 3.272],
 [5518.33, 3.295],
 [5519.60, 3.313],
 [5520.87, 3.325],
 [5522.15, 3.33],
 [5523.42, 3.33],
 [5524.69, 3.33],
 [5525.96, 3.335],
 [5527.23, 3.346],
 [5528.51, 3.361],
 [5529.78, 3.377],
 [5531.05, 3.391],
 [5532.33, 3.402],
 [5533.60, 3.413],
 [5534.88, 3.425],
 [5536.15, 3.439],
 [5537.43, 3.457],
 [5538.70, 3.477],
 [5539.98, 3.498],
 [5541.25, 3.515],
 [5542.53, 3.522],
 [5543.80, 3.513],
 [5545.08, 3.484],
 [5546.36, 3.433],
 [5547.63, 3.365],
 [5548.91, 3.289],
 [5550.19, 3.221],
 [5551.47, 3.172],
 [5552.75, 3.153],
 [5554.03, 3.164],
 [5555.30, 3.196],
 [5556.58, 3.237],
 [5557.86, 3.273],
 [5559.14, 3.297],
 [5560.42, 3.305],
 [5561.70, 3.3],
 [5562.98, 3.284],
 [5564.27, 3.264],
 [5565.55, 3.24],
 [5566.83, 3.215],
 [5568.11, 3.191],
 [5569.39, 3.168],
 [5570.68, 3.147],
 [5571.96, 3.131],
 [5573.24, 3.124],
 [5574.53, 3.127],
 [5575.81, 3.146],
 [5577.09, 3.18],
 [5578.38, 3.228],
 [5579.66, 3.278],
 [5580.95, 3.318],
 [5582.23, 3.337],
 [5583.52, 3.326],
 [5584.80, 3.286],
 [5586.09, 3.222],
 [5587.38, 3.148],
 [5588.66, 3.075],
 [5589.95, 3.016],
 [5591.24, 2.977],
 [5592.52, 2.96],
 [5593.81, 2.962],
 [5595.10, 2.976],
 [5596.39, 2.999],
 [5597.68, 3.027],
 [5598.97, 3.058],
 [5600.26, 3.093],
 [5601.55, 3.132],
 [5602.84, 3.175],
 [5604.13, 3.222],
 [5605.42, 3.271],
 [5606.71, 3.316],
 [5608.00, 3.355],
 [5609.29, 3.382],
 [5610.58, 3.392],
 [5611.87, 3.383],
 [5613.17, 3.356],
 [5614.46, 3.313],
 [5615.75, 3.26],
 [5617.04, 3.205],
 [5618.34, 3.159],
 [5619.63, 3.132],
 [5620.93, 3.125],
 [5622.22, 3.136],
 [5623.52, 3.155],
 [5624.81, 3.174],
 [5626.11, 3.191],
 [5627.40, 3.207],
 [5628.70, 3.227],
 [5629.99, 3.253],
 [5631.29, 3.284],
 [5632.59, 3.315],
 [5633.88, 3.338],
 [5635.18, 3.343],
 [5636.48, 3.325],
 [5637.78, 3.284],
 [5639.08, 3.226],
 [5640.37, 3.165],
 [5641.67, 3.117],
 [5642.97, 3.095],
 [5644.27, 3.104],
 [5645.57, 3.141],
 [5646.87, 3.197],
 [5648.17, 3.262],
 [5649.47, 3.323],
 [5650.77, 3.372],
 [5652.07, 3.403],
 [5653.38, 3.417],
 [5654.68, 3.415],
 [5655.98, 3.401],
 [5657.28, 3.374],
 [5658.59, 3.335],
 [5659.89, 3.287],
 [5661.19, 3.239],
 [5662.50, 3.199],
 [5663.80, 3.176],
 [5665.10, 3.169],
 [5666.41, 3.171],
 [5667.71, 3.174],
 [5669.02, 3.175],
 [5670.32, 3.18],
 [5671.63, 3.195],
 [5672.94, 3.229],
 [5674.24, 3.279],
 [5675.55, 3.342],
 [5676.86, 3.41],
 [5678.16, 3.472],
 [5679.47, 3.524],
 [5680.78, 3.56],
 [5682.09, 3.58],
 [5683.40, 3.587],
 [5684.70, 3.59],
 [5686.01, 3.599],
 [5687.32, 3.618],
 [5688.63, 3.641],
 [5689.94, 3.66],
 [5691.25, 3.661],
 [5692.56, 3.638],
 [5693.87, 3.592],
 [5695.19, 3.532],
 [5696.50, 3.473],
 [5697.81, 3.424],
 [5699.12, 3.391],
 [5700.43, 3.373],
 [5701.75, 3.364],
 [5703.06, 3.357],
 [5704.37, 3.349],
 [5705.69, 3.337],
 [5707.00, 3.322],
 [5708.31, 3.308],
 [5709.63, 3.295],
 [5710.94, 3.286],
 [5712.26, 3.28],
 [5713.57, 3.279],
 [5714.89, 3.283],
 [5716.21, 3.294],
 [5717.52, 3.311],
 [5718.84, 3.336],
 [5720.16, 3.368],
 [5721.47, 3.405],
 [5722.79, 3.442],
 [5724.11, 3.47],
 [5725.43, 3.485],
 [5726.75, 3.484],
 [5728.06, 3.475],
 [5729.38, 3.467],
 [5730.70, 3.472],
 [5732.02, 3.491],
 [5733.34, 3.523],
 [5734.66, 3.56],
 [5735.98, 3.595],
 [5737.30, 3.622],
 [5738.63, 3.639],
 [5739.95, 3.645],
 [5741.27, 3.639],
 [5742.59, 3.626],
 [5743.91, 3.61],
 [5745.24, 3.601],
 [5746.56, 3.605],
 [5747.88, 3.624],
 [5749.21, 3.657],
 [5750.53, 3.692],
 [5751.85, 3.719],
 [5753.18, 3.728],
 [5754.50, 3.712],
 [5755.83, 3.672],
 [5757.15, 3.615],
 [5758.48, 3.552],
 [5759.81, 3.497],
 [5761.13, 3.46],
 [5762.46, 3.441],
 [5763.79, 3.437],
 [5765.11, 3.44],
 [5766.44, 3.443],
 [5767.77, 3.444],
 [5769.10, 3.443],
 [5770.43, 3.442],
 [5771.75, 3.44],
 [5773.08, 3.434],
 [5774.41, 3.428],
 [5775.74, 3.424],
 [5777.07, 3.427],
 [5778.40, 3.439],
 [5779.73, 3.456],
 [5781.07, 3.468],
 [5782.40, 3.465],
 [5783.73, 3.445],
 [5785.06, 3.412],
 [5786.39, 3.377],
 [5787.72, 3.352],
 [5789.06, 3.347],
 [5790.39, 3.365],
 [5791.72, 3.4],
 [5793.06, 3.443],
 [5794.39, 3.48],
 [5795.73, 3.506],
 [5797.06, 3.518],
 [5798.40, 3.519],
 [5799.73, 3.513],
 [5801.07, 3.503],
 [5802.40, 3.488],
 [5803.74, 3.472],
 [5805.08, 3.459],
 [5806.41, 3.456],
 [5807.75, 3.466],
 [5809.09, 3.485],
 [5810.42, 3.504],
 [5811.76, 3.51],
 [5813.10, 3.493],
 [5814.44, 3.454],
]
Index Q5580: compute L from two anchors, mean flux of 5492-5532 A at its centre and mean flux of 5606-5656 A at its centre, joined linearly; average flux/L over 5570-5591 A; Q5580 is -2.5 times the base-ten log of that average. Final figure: 0.02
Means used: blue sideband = 3.23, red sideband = 3.26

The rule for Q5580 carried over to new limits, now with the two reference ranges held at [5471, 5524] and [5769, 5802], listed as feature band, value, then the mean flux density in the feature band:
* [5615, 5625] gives 0.05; 3.17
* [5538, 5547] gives -0.08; 3.5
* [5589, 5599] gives 0.10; 2.99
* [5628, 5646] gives 0.03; 3.23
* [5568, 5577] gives 0.04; 3.15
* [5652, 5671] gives 0.02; 3.27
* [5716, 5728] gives -0.01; 3.41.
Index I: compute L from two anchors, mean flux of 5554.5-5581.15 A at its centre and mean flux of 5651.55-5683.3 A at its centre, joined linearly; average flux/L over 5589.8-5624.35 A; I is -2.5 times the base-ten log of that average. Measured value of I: 0.031 mag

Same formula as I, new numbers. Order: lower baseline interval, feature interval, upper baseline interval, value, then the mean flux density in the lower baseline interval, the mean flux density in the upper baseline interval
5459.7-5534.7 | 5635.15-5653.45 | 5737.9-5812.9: 0.04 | 3.23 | 3.51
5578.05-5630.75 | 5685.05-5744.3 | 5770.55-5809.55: -0.04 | 3.19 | 3.45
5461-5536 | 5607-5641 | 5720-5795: 0.03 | 3.23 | 3.51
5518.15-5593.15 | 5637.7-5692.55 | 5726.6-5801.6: 0.02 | 3.28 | 3.51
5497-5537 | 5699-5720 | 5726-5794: 0.04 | 3.24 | 3.51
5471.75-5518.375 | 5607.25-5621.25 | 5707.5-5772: 0.02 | 3.19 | 3.5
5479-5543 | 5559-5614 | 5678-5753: 0.06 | 3.29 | 3.5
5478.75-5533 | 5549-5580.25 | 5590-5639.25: 0.00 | 3.26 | 3.2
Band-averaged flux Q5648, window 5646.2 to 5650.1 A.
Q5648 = 3.26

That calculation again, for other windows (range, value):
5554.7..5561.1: 3.26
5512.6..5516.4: 3.22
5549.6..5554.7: 3.18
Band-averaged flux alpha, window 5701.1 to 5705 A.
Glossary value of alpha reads 3.36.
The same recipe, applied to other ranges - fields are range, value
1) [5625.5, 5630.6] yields 3.22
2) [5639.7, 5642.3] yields 3.15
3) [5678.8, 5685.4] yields 3.57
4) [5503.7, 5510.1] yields 3.06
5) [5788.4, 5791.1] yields 3.36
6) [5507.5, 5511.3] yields 3.1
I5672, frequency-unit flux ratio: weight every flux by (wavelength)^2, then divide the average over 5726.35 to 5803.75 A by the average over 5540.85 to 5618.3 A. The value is 1.16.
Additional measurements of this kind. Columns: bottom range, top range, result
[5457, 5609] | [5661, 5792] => 1.14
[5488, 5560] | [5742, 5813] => 1.16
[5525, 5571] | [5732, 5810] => 1.14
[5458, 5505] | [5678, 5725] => 1.16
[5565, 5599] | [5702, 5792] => 1.17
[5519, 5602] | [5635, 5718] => 1.07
